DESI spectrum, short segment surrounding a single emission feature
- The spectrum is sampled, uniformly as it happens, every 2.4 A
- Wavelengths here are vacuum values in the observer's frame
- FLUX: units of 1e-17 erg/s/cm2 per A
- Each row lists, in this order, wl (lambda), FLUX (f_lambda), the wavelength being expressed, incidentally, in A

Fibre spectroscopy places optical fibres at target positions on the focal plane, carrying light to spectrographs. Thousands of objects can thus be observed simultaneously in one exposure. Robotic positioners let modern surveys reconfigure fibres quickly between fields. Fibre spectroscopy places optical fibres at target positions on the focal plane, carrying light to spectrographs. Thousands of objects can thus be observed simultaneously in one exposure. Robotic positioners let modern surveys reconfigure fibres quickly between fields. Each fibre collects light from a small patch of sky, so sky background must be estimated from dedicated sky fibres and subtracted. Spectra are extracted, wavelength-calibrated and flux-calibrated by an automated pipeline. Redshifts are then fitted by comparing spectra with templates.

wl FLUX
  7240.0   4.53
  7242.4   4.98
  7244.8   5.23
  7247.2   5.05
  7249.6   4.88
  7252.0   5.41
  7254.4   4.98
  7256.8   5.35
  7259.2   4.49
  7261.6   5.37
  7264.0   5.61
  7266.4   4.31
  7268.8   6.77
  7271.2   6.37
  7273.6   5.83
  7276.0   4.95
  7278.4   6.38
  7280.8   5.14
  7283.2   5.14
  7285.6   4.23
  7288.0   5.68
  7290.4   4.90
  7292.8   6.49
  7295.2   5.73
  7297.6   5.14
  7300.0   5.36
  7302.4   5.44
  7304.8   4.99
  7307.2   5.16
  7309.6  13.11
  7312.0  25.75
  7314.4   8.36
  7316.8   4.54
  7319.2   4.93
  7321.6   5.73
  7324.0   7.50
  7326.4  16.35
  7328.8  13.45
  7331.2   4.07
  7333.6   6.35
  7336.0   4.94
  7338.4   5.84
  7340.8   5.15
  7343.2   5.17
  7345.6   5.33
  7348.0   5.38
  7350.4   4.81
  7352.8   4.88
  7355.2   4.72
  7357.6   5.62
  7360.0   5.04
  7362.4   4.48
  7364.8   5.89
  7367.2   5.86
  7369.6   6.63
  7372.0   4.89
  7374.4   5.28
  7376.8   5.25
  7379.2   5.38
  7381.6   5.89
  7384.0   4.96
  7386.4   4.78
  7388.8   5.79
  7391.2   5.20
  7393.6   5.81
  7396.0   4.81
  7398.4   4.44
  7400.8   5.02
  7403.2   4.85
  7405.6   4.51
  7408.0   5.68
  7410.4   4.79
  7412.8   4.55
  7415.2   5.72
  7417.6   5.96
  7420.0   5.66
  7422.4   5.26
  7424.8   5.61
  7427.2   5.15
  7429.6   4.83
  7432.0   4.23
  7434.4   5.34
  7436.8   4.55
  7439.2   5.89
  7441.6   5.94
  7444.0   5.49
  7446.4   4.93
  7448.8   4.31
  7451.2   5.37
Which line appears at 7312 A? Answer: [S II] 6716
